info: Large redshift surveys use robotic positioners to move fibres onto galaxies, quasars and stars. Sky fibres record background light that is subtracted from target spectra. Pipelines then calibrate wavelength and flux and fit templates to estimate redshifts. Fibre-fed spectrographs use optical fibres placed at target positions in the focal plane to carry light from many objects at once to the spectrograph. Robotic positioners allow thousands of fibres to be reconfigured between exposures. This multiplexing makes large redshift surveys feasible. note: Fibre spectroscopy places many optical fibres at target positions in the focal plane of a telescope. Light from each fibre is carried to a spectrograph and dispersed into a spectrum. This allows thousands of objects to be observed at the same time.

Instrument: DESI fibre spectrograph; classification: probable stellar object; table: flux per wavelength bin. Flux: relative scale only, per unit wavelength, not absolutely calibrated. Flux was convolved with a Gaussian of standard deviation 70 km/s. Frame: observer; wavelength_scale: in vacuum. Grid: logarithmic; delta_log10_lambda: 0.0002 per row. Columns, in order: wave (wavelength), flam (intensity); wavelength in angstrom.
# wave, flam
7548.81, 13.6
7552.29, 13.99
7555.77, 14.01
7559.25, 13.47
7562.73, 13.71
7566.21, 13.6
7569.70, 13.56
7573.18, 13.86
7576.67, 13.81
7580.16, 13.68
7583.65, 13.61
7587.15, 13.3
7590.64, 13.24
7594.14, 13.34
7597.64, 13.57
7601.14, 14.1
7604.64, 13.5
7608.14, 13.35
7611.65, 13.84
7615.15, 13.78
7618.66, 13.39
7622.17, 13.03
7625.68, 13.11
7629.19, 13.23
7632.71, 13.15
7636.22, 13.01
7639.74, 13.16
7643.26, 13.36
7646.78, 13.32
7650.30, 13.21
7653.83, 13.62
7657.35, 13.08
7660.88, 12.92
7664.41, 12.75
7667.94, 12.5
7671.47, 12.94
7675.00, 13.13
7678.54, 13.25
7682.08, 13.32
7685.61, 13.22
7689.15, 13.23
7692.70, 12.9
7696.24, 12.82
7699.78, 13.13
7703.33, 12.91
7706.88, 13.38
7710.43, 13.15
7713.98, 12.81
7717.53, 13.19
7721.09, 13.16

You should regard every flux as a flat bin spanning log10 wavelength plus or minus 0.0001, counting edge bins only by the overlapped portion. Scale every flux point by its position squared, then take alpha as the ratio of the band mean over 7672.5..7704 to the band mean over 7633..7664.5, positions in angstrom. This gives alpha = 1.00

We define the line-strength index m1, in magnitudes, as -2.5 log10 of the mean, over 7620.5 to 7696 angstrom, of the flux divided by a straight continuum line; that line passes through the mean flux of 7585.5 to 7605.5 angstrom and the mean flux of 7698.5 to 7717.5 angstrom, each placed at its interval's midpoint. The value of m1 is 0.01 mag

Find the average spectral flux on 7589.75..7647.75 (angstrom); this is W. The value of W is 13.4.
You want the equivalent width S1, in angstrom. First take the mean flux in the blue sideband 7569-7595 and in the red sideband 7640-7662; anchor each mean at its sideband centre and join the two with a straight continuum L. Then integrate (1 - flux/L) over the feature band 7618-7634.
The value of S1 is 0.2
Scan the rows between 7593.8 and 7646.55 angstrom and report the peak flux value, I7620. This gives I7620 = 14.1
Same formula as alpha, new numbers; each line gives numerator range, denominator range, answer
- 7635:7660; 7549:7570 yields 0.99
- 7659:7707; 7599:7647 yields 0.99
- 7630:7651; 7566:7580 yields 0.98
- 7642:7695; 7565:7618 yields 0.98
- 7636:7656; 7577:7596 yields 1.00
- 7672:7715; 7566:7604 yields 0.99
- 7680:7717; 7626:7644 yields 1.01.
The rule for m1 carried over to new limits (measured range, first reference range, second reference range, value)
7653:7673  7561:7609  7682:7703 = 0.02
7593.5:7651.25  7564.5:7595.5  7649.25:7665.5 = -0.01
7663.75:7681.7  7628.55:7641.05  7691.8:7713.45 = 0.01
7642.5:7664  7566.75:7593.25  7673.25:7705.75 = 0.00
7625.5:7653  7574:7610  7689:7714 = 0.01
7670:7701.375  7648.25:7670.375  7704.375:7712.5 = 0.00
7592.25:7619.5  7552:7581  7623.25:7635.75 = -0.02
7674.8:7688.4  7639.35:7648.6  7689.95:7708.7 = -0.01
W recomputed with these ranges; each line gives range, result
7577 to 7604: 13.6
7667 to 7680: 13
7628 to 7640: 13.1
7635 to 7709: 13.1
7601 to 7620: 13.6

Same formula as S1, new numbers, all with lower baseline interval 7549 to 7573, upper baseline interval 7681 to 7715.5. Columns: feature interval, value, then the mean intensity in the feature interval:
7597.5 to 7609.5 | -0.11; 13.7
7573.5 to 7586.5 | -0.04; 13.7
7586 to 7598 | 0.21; 13.3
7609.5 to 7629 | 0.06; 13.4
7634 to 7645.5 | 0.15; 13.2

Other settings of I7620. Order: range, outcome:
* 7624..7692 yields 13.62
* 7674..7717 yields 13.38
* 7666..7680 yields 13.25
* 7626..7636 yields 13.23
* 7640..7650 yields 13.36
